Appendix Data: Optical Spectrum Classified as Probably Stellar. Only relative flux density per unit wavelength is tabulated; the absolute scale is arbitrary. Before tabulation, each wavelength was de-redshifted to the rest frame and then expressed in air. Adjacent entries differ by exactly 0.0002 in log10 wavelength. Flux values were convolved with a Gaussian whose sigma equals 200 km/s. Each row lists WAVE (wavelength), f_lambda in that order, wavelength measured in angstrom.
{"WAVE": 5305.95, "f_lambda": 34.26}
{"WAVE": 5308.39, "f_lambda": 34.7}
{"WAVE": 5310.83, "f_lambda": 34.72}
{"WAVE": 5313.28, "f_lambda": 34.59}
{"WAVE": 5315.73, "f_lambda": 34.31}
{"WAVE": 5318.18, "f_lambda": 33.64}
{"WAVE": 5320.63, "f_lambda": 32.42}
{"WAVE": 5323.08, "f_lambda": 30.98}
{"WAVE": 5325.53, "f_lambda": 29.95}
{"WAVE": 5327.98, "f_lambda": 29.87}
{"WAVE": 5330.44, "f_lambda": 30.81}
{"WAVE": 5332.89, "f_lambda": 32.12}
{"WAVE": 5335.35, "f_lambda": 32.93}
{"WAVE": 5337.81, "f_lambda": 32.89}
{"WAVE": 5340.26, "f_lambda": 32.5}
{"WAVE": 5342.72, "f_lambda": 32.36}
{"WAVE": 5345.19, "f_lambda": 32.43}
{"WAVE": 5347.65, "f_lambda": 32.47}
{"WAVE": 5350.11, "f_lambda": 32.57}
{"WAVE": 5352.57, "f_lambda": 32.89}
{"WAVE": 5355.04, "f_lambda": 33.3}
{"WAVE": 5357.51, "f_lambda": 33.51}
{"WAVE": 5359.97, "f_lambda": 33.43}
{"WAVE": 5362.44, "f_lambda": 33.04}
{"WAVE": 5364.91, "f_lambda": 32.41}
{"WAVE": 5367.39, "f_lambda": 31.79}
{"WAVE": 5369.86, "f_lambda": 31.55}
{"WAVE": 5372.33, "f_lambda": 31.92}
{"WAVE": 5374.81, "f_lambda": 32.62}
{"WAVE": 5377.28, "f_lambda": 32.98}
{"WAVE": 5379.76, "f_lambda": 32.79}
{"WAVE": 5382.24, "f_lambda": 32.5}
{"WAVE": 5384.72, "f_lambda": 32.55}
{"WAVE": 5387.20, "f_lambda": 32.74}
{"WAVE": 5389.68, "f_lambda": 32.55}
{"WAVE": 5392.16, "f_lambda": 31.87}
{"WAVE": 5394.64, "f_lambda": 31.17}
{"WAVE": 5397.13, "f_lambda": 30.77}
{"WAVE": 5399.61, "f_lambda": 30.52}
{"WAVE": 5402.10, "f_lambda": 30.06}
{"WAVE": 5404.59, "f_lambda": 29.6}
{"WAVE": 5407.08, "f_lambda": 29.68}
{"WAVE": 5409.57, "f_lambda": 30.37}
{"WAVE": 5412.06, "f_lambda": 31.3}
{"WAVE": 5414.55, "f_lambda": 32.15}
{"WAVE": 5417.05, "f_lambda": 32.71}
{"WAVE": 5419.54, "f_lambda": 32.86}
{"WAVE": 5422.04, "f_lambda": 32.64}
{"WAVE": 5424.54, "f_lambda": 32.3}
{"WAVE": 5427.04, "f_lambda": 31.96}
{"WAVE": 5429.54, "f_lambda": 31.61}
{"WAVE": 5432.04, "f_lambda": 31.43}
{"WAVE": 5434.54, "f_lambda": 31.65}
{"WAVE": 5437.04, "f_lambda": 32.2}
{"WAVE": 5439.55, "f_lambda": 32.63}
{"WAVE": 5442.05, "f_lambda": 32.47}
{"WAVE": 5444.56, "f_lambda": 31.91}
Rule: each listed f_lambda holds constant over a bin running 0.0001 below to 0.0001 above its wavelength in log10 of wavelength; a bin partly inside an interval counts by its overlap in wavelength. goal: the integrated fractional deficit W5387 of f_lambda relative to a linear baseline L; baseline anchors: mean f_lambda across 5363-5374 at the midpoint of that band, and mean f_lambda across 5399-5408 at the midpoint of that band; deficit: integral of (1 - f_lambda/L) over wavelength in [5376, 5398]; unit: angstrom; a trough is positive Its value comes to -1.0 angstrom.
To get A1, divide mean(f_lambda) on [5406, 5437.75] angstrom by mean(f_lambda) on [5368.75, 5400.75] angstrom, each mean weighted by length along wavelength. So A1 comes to 0.99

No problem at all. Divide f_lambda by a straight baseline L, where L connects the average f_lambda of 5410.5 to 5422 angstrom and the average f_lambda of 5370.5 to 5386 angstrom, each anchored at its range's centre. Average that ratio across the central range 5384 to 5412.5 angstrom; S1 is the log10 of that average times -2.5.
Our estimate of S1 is 0.04 mag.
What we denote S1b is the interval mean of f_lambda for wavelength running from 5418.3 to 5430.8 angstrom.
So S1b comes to 32.3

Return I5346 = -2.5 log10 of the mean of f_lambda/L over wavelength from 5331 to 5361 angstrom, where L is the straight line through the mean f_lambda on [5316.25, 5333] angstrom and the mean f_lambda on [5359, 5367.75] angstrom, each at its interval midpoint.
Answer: -0.02 mag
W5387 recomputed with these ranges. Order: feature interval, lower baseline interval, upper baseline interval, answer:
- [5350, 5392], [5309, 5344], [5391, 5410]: -1.8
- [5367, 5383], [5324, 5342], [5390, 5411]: -0.7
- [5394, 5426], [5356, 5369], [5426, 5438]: 0.8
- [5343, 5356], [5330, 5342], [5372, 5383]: -0.1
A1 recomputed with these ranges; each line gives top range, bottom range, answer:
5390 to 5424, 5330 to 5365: 0.96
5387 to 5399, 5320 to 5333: 1.03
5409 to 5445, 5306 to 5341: 0.98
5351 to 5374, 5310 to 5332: 1.01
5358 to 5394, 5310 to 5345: 1.00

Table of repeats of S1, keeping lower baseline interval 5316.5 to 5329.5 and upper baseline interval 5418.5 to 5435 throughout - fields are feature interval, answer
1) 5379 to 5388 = -0.03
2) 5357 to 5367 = -0.04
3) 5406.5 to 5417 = 0.03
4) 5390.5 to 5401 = 0.03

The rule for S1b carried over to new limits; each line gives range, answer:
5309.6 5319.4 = 34.3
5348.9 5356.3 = 32.9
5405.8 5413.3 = 30.5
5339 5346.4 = 32.4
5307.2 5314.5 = 34.7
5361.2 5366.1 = 32.7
